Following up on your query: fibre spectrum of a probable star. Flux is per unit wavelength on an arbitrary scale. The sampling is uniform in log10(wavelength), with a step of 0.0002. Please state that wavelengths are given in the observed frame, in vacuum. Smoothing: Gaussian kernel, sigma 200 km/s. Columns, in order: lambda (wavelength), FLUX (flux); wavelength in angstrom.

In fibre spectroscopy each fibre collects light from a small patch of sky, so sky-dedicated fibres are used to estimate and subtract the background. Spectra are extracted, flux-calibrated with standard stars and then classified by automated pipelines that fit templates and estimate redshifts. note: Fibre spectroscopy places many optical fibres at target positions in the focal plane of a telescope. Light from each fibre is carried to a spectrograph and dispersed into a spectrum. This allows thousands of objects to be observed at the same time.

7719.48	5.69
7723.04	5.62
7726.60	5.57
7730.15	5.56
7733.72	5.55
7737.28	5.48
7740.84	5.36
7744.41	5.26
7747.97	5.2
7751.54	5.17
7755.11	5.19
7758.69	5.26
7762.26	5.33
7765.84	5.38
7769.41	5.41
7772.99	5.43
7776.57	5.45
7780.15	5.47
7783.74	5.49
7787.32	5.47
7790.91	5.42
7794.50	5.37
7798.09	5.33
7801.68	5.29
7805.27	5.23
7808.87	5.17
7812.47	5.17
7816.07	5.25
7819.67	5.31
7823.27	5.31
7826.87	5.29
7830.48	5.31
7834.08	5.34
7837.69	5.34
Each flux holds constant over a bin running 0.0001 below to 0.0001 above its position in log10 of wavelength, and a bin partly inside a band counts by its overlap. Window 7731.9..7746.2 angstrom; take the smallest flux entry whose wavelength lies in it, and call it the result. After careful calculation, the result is 5.26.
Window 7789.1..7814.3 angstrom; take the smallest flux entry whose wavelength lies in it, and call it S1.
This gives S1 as 5.17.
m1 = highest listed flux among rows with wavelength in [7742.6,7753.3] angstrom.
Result 5.26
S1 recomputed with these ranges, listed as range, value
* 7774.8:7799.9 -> 5.33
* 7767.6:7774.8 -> 5.41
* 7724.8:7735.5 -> 5.55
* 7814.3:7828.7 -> 5.25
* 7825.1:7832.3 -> 5.29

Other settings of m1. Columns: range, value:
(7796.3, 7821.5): 5.33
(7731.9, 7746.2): 5.55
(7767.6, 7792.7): 5.49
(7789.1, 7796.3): 5.42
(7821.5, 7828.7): 5.31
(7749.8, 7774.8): 5.43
